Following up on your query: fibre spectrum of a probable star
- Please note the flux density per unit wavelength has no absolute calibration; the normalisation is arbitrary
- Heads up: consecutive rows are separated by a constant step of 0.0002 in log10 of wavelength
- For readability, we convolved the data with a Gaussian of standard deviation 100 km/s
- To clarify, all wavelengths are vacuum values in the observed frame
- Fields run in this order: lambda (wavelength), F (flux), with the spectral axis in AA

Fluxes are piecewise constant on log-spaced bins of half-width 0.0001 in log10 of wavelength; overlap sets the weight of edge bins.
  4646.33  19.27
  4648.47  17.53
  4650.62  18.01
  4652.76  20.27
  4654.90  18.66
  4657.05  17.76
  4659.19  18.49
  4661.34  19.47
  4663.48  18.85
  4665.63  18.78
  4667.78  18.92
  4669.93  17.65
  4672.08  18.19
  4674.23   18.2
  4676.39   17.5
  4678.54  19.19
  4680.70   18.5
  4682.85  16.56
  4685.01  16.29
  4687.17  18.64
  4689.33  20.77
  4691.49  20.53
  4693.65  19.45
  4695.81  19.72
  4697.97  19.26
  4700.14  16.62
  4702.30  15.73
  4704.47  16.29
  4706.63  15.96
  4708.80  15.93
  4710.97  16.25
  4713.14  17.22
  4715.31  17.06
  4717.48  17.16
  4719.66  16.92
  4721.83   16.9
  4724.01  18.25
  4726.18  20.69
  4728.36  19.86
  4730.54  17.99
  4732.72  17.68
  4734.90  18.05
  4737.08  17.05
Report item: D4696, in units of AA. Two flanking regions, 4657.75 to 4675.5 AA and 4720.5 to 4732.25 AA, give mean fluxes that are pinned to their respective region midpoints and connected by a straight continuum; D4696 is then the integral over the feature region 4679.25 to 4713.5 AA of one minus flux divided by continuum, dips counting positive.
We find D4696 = 1.54 AA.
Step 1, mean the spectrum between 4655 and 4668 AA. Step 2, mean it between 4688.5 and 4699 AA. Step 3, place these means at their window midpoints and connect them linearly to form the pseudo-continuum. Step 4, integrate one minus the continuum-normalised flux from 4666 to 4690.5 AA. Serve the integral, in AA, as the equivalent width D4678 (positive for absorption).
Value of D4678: 1.4 AA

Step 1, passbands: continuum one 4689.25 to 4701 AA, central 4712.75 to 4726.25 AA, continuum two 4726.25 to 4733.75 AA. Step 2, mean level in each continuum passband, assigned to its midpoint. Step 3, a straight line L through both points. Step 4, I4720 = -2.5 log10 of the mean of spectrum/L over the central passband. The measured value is 0.084 mag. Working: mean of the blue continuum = 19.3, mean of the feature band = 17.5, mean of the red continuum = 18.8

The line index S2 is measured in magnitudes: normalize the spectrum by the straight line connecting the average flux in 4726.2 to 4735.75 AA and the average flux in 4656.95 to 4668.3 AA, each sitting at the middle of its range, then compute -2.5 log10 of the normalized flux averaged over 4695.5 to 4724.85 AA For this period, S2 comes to 0.102 mag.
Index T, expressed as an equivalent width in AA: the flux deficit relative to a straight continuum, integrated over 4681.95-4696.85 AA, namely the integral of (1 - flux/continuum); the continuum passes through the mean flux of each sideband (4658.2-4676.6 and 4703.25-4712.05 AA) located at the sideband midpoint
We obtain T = -1.5 AA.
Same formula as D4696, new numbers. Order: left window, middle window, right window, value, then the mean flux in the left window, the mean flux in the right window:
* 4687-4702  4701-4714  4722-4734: 1.89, 19.1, 18.7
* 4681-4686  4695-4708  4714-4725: -0.14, 16.8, 17.2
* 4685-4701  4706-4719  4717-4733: 1.36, 19.1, 18.2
